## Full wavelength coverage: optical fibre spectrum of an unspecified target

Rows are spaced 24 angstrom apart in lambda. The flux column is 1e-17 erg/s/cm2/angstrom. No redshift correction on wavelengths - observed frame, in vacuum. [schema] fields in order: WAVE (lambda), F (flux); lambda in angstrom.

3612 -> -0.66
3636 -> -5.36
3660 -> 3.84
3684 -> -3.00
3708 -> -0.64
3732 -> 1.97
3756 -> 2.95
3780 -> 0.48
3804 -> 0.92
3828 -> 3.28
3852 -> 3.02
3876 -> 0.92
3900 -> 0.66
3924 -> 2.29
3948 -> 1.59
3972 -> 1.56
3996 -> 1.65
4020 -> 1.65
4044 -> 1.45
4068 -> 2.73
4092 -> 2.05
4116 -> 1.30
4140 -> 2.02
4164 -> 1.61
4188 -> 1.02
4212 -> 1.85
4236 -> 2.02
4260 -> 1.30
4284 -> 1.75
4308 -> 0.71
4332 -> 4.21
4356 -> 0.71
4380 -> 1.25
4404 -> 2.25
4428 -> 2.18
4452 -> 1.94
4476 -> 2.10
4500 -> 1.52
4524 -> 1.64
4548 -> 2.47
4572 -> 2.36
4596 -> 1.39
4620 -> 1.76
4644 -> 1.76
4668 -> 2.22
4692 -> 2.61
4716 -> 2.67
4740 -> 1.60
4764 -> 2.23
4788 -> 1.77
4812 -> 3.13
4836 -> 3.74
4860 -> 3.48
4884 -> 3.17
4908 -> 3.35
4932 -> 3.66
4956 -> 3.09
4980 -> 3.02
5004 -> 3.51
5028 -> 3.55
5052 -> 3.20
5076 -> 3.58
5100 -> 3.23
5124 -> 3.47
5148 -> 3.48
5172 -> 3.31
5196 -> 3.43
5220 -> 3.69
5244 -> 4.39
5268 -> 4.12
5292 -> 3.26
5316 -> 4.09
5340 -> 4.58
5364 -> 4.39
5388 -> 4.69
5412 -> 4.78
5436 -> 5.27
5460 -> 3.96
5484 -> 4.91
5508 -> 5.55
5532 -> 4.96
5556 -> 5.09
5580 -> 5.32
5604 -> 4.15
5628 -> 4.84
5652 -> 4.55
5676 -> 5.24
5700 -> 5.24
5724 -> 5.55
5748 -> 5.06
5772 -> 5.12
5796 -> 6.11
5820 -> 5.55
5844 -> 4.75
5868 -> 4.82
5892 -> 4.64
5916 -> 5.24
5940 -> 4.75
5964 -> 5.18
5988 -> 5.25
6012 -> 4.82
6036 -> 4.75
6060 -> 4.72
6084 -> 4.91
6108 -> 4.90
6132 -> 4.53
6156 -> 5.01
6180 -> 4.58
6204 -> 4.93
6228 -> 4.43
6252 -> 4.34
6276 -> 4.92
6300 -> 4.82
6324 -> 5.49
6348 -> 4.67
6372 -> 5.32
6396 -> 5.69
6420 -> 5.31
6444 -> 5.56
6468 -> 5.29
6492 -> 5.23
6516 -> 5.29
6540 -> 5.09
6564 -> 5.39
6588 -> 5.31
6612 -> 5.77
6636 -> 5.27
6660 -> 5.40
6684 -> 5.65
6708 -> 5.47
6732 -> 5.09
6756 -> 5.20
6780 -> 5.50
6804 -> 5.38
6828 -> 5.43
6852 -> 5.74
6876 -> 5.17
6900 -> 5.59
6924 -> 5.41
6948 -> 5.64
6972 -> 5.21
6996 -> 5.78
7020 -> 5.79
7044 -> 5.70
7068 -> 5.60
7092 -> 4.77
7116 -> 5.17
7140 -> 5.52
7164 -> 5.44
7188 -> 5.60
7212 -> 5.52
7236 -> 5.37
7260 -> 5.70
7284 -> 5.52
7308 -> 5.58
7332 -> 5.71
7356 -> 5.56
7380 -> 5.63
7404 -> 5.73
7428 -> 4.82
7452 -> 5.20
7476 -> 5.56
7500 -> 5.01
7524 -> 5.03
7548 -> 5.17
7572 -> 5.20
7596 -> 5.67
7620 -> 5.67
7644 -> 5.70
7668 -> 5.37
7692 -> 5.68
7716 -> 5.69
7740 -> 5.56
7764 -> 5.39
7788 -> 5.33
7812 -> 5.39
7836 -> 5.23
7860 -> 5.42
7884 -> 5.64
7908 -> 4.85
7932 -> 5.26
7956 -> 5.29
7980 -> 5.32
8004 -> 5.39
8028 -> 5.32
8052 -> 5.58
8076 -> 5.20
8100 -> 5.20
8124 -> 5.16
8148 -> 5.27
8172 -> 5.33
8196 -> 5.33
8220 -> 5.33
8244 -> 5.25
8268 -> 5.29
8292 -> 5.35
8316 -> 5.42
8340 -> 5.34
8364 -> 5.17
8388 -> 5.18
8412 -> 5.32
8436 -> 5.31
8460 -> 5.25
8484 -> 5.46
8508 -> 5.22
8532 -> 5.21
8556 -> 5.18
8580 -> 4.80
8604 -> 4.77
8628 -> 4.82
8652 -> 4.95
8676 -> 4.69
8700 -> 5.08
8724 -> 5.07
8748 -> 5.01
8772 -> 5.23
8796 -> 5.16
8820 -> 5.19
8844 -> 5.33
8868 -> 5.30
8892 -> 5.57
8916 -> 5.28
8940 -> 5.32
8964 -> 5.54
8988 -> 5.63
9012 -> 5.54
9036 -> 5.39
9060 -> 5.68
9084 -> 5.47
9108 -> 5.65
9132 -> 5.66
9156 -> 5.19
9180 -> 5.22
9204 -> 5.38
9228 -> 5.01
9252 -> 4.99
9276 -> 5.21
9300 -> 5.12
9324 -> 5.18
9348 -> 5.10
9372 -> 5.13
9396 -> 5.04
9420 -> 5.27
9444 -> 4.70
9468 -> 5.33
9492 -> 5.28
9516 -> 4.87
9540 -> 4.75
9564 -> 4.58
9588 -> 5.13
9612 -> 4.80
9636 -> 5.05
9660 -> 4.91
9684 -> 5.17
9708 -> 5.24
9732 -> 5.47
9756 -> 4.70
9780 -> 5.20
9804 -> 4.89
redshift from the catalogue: 0.20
